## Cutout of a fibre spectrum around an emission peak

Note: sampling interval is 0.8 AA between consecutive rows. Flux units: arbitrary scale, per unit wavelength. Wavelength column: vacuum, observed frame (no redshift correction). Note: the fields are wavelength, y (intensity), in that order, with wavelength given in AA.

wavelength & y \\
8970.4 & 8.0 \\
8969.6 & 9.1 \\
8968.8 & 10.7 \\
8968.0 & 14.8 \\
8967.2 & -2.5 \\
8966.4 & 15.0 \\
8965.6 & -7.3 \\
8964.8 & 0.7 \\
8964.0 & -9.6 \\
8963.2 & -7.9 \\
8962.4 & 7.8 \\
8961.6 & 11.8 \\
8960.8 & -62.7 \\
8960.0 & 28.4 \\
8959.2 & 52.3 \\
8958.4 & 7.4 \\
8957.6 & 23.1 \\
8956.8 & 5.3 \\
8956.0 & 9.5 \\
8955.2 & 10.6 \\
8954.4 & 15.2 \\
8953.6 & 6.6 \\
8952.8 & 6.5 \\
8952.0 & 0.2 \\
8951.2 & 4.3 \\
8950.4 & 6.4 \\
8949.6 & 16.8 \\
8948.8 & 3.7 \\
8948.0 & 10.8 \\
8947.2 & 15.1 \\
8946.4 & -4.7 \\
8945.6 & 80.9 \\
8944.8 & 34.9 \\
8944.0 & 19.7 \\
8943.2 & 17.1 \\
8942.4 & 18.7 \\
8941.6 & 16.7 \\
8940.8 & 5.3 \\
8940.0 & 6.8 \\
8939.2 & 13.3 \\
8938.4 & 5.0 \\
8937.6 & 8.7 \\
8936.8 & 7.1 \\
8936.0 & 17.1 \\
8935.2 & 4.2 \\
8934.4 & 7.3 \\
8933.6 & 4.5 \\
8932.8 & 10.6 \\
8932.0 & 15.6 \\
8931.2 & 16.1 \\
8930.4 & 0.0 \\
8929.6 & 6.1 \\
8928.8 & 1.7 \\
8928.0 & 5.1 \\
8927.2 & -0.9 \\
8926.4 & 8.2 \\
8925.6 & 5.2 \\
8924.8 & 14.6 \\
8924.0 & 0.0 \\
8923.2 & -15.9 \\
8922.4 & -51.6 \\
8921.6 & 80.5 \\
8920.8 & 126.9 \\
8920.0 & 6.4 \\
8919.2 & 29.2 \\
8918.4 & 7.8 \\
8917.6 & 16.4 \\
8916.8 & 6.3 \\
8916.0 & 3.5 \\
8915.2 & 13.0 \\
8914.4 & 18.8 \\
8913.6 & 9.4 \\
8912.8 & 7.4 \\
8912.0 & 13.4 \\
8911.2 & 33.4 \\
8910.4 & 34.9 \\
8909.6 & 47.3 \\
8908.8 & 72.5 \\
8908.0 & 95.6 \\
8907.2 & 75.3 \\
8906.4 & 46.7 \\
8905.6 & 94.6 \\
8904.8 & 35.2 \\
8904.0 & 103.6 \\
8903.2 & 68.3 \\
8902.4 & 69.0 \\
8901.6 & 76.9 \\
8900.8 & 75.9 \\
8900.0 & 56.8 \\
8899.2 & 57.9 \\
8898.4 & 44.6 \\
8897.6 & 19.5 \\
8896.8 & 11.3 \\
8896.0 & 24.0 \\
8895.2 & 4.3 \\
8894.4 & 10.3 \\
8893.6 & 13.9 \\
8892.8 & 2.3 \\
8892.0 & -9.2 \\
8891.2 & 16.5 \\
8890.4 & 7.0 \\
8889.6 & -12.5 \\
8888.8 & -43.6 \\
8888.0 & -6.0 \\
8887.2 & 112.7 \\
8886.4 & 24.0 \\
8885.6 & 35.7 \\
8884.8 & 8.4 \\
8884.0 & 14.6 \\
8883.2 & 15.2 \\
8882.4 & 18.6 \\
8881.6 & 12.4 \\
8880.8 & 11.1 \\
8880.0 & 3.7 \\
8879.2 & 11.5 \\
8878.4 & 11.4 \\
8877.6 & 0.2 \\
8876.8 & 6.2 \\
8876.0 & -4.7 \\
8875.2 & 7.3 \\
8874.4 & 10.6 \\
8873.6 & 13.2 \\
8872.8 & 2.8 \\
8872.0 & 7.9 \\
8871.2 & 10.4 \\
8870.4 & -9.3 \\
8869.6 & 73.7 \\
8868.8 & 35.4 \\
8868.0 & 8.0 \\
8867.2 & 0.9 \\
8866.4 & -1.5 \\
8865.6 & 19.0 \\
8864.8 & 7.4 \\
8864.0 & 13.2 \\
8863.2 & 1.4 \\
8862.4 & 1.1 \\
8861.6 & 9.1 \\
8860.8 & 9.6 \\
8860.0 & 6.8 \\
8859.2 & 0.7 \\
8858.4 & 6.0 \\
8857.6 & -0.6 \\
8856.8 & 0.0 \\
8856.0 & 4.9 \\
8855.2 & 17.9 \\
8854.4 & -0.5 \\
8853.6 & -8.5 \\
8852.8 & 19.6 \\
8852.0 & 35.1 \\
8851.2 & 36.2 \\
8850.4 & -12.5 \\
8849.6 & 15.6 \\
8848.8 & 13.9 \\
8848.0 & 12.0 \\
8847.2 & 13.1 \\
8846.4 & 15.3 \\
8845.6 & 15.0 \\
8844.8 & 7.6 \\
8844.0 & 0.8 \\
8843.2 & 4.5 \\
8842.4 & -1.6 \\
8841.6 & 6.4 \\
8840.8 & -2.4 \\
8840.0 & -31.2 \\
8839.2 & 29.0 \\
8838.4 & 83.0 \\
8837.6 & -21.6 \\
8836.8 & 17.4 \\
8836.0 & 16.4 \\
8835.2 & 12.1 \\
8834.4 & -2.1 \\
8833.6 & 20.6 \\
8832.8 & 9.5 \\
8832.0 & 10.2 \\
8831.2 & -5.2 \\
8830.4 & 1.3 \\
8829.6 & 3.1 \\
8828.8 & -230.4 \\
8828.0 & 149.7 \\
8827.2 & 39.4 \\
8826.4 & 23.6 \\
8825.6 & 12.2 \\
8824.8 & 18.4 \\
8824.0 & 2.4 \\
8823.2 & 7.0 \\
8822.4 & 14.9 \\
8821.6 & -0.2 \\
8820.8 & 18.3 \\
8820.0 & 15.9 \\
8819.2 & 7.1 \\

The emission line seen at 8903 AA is [O II]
